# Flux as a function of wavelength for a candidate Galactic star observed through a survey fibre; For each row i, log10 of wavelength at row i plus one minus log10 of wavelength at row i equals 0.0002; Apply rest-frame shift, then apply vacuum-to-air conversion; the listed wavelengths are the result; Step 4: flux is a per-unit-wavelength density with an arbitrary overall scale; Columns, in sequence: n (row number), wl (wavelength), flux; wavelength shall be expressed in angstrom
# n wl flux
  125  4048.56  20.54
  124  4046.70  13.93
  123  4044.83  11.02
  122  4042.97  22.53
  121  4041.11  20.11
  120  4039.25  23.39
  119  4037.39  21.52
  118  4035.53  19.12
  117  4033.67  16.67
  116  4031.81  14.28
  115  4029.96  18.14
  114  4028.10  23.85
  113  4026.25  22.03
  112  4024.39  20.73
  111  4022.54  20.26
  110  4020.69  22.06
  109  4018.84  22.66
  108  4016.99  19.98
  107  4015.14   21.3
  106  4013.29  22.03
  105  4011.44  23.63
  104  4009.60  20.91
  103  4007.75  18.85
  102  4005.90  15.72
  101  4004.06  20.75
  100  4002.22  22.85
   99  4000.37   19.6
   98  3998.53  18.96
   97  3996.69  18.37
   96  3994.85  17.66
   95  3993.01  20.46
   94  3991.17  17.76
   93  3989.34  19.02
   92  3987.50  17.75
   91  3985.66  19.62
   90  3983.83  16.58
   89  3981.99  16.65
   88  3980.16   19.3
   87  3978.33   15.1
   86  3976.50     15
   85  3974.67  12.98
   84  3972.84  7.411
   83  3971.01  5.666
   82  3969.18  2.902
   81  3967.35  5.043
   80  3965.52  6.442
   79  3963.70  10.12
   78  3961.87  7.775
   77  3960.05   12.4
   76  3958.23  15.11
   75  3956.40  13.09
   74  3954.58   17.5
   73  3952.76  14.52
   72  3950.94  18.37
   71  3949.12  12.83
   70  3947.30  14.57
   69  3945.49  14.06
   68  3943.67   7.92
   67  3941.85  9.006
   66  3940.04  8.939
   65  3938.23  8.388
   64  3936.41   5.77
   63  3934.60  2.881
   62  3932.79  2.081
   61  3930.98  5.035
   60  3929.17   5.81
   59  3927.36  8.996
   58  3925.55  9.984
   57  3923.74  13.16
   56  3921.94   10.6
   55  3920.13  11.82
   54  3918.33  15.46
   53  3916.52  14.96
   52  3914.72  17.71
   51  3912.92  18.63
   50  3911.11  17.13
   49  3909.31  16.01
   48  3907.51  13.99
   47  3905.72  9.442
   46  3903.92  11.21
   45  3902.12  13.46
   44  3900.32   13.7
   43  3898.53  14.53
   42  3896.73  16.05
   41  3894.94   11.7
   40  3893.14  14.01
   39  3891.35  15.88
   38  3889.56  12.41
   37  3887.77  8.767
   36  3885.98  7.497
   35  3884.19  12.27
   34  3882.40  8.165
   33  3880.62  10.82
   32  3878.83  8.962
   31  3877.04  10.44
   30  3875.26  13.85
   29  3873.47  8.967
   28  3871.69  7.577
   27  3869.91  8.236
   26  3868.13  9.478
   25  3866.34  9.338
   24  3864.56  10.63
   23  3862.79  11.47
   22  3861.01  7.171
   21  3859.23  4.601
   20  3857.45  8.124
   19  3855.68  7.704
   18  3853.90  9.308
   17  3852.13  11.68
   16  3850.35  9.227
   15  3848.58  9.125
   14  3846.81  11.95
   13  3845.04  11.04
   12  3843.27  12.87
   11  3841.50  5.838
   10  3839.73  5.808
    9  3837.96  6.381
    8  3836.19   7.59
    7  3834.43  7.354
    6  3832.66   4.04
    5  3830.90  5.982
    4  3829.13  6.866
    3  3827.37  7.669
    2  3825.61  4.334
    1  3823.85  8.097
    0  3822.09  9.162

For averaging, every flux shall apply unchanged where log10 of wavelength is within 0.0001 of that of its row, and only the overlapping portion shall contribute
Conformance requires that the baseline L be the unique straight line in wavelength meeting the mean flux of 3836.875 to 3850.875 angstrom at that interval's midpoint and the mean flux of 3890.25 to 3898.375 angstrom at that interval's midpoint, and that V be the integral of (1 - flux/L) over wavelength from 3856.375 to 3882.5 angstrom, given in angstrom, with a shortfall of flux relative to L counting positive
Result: 5.6 angstrom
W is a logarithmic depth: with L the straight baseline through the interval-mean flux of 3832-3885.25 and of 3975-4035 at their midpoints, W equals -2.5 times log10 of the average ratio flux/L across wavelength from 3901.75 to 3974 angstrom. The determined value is 0.29 mag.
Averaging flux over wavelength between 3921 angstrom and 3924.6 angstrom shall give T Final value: 11.9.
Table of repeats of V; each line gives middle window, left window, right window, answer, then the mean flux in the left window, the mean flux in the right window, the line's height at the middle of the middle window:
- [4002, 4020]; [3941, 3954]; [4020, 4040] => -2.21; 13.2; 20.1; 18.5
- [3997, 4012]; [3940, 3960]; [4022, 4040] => -1.84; 13.4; 20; 17.8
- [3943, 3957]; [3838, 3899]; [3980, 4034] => 1.34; 10.1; 19.7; 15.7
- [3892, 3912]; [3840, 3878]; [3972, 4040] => -2.57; 9.4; 19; 12.2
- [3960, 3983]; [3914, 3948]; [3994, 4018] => 7.51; 9.78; 20.1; 15.3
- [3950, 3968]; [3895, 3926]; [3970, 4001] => 3.83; 14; 16.3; 15.5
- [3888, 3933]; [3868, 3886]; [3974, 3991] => -2.89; 9.78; 17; 12.1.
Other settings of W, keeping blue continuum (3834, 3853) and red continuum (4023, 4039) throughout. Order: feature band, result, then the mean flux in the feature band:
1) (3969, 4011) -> 0.04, 16.8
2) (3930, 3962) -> 0.38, 10.6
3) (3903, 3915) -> -0.15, 14.7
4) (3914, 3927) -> 0.02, 13.1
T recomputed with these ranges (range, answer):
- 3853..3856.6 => 8.53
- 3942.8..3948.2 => 12.2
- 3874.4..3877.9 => 12.2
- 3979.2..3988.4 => 18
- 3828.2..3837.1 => 6.37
